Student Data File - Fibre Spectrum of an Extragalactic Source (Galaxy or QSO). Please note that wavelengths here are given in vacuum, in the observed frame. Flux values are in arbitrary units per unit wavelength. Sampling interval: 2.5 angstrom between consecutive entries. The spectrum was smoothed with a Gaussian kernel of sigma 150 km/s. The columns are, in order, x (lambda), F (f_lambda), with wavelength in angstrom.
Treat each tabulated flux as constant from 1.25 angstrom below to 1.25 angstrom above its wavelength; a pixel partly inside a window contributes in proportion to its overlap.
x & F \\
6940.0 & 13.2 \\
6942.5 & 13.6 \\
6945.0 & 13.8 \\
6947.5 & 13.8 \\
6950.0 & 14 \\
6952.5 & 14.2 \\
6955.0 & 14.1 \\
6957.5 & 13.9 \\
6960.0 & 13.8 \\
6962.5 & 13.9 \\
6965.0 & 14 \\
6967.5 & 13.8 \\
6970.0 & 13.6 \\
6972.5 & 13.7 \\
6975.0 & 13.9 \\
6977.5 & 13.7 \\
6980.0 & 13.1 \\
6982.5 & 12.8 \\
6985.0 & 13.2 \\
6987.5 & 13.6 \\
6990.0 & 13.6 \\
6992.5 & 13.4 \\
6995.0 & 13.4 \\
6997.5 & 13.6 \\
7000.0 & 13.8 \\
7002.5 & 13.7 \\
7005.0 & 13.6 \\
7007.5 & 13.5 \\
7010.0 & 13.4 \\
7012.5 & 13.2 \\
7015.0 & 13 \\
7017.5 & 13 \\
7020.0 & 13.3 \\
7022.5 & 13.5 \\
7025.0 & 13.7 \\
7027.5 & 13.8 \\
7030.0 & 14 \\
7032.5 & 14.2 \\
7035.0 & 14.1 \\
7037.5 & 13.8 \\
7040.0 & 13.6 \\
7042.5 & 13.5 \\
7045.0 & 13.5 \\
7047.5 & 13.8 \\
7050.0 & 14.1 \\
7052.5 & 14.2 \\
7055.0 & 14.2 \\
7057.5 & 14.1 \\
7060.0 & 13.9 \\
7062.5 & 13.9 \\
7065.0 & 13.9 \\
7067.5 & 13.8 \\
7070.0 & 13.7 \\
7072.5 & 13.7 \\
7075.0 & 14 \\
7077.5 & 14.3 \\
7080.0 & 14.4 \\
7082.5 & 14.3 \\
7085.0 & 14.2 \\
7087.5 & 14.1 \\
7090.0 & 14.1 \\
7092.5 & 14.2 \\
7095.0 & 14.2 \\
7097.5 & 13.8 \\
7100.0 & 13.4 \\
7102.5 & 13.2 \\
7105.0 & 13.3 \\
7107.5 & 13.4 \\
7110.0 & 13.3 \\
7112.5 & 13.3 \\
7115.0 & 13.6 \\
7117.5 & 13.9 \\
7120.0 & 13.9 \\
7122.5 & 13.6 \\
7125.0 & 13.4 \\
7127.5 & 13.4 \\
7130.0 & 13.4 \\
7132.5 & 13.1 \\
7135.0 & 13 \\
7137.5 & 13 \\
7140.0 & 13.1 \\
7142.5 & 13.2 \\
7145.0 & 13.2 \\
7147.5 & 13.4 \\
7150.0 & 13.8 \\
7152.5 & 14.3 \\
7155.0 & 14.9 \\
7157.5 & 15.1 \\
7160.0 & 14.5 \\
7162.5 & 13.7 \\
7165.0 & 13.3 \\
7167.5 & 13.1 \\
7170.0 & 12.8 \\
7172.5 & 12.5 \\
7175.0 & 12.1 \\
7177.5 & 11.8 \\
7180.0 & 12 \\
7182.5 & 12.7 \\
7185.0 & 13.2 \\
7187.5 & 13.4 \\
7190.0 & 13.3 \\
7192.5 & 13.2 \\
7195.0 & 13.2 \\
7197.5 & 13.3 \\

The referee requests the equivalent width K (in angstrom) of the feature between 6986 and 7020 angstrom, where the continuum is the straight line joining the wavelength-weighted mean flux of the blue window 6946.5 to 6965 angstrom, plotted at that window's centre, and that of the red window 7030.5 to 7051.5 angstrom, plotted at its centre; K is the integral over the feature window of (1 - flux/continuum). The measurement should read 1.1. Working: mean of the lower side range 14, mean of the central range 13.4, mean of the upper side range 13.8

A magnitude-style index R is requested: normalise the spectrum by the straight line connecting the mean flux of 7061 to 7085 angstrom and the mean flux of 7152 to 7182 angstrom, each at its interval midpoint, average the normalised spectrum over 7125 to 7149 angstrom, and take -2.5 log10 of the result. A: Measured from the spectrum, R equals 0.025 mag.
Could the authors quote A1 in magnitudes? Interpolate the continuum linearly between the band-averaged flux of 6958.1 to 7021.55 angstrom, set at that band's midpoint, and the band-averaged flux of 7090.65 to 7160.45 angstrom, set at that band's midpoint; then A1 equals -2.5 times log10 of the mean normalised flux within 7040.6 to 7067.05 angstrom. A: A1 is -0.03 mag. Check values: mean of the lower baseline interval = 13.5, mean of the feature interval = 13.9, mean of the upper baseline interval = 13.6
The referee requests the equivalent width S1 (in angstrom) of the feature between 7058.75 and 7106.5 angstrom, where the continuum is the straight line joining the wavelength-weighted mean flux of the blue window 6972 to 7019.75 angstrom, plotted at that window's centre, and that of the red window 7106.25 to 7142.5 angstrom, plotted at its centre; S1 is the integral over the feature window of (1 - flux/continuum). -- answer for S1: -1.9 angstrom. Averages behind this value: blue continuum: 13.4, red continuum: 13.4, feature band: 13.9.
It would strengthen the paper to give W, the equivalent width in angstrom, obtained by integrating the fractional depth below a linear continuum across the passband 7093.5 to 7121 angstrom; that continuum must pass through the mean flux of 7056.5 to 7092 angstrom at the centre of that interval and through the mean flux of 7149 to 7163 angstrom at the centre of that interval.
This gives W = 1.20 angstrom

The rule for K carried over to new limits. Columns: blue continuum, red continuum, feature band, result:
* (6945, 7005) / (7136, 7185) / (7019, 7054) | -0.6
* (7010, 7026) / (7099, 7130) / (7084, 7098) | -0.7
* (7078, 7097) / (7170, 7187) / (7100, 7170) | -1.5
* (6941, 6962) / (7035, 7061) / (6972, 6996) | 0.8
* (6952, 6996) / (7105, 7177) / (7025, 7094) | -2.2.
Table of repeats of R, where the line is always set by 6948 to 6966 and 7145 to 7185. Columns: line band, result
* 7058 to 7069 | -0.019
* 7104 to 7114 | 0.014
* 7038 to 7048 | 0.009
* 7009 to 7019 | 0.053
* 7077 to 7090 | -0.052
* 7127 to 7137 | 0.019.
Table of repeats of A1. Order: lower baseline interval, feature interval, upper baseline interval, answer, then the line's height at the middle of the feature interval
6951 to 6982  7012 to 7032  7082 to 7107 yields 0.03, 13.8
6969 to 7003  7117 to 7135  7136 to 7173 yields 0.01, 13.6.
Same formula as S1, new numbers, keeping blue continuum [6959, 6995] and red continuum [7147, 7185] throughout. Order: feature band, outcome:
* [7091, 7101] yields -0.37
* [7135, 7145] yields 0.20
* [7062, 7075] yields -0.35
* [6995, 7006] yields -0.09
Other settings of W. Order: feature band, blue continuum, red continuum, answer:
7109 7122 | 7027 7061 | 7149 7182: -0.02 angstrom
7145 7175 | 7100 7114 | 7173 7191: -1.96 angstrom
